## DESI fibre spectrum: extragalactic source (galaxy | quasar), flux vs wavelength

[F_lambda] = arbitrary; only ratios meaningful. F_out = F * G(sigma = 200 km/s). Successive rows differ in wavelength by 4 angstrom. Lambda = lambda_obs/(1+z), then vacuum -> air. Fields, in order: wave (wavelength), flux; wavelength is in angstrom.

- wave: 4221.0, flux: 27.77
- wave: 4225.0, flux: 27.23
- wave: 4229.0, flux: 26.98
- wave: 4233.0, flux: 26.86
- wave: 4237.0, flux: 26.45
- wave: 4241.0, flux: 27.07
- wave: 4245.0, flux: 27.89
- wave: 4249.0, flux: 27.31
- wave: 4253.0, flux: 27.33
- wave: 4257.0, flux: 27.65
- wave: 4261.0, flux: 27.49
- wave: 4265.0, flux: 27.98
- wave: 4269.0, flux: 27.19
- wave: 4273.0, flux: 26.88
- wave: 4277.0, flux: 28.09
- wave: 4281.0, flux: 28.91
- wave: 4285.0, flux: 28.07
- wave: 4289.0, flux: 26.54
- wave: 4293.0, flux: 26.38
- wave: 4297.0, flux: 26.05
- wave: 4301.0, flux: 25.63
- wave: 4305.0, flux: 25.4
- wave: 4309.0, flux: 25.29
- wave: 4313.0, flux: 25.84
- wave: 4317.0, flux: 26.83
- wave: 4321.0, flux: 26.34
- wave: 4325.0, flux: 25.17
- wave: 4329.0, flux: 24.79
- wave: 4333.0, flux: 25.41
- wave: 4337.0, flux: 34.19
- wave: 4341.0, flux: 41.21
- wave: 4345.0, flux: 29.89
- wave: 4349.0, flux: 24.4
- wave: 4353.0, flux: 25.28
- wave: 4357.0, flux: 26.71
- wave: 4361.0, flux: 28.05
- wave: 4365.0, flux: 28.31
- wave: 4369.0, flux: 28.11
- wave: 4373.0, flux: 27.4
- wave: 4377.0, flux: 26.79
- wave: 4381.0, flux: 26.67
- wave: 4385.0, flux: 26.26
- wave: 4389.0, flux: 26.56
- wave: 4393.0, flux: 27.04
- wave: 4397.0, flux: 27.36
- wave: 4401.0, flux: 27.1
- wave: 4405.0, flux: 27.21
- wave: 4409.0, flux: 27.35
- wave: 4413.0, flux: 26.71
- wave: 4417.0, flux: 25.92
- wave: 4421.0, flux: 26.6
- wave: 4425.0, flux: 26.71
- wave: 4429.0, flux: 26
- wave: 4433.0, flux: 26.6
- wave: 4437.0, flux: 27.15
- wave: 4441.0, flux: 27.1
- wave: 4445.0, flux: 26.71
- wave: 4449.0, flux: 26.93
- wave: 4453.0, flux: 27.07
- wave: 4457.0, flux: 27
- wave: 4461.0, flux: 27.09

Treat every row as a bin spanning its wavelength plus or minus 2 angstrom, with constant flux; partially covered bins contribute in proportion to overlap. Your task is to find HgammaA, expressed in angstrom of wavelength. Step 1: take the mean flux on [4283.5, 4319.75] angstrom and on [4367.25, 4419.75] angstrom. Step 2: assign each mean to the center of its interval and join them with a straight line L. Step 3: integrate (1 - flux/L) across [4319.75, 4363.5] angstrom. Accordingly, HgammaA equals -3.0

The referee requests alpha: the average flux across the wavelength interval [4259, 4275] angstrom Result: 27.4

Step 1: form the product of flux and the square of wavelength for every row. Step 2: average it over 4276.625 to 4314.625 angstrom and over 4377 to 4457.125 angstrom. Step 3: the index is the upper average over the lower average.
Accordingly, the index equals 1.07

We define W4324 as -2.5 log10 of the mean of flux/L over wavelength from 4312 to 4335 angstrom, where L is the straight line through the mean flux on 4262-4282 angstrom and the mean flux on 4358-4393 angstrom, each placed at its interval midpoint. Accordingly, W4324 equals 0.07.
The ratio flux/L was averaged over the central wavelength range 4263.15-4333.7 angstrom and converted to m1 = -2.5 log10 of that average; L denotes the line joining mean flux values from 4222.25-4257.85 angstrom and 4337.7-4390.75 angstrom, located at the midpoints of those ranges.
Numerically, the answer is 0.05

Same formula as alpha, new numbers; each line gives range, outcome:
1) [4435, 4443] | 27.1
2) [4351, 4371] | 27.3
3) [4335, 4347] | 35.1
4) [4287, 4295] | 26.5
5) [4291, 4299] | 26.2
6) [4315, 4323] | 26.6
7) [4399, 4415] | 27.1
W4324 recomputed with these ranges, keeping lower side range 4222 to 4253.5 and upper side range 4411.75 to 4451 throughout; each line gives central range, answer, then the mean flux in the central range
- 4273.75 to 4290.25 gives -0.034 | 27.9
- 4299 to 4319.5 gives 0.047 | 25.8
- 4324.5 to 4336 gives 0.041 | 25.9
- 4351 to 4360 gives 0.025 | 26.2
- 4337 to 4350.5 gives -0.205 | 32.5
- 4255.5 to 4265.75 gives -0.023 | 27.7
